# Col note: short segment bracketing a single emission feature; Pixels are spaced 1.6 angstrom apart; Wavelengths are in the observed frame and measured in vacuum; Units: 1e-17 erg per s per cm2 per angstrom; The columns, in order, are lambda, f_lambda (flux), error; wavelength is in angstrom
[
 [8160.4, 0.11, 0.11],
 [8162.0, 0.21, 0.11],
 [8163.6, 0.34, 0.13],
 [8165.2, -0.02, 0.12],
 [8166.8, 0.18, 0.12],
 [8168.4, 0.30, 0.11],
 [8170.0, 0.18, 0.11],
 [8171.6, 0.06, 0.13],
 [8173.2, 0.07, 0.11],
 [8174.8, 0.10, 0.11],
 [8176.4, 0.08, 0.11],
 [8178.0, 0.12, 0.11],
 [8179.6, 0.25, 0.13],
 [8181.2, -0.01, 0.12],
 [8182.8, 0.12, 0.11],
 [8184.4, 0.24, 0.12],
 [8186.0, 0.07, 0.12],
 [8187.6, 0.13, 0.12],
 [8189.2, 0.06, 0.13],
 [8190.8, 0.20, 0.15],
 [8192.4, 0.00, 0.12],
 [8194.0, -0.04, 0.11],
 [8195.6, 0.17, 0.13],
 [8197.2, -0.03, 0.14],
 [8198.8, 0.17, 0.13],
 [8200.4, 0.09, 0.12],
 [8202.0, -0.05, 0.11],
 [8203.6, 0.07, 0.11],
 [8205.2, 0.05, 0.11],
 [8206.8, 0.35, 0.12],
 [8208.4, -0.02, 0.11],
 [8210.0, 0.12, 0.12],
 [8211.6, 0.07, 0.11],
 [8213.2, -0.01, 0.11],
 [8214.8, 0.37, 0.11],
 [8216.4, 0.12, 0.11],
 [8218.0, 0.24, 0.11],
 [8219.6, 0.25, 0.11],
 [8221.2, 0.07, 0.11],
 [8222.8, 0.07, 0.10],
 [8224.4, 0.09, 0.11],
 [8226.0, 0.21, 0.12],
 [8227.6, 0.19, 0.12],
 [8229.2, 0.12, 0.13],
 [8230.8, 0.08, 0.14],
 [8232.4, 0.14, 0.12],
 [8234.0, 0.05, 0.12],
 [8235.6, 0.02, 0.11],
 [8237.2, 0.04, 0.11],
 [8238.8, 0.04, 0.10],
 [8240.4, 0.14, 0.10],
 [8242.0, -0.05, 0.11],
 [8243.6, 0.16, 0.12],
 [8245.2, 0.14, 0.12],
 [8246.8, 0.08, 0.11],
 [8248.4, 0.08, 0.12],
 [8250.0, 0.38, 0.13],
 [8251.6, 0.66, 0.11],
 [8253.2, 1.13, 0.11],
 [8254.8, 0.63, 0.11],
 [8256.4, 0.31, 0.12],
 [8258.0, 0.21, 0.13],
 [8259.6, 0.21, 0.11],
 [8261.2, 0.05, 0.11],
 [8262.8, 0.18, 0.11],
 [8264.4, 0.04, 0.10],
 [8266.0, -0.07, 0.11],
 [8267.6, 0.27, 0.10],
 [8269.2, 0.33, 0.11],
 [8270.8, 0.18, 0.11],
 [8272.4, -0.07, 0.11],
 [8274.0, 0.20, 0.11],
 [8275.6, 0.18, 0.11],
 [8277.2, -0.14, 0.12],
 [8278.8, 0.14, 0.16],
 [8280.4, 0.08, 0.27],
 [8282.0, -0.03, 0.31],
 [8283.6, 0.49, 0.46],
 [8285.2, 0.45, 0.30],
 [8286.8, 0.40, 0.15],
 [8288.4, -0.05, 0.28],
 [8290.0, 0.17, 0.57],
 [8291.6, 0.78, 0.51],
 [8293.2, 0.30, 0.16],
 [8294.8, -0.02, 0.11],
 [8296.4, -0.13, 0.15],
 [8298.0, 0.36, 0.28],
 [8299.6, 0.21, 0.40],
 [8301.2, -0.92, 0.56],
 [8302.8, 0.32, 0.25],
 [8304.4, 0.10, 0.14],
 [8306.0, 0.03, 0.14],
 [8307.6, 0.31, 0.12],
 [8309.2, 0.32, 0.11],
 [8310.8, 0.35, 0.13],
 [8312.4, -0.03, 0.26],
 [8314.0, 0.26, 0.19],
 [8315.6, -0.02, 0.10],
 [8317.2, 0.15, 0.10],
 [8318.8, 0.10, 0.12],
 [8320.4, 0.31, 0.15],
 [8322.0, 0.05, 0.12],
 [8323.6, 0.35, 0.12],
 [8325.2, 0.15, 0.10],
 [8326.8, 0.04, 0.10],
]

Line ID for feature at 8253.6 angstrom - Hgamma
